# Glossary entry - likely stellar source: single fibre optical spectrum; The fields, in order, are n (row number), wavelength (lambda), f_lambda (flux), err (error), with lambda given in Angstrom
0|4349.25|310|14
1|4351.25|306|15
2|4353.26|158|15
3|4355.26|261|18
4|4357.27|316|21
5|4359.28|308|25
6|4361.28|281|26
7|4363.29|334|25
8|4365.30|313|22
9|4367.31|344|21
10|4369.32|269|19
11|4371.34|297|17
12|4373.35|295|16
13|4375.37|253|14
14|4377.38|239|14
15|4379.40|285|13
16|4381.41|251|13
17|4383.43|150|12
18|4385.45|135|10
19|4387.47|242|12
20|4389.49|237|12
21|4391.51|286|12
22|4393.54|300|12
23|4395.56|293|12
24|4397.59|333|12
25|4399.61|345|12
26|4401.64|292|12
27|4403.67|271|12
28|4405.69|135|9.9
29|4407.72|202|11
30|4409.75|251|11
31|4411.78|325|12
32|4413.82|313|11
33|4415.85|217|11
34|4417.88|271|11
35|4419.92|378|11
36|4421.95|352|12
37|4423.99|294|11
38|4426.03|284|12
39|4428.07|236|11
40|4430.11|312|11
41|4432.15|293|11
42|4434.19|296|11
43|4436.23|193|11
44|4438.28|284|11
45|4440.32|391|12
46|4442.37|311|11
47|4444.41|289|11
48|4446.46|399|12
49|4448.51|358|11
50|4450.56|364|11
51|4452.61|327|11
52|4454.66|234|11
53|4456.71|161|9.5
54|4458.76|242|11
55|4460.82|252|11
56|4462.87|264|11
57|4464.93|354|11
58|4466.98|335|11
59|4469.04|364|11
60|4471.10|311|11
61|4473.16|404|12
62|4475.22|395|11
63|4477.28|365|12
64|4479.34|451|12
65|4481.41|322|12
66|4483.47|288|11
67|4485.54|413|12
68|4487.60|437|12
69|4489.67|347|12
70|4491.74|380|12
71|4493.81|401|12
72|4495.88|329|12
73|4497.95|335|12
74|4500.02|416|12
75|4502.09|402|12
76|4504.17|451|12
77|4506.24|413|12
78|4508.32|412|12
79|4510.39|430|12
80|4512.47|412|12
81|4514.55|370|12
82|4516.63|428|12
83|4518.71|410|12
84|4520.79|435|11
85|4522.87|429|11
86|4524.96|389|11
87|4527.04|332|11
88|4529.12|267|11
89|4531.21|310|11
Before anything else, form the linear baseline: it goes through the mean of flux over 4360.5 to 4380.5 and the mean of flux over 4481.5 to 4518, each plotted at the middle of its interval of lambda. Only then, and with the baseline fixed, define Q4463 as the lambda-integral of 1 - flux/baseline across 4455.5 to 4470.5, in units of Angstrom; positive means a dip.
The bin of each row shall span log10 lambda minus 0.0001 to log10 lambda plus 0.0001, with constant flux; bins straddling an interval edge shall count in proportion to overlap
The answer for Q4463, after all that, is 3.3 Angstrom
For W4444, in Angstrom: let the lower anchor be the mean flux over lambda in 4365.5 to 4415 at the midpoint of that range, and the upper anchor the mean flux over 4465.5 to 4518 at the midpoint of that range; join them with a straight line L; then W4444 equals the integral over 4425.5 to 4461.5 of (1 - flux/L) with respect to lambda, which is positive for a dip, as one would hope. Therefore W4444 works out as 4.0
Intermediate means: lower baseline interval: 265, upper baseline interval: 384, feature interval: 291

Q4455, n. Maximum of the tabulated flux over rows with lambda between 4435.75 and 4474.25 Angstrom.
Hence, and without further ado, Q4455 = 404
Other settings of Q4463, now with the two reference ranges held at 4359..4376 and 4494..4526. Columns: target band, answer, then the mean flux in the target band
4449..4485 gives 5.0 Angstrom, 321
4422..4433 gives 1.7 Angstrom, 289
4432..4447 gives 2.0 Angstrom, 305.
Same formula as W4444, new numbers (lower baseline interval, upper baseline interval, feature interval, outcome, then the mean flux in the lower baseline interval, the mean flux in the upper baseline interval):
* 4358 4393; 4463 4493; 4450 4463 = 3.2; 267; 366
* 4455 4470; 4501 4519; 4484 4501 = -0.7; 279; 414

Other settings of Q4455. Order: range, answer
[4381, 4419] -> 345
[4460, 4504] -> 451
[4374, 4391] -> 285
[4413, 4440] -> 378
